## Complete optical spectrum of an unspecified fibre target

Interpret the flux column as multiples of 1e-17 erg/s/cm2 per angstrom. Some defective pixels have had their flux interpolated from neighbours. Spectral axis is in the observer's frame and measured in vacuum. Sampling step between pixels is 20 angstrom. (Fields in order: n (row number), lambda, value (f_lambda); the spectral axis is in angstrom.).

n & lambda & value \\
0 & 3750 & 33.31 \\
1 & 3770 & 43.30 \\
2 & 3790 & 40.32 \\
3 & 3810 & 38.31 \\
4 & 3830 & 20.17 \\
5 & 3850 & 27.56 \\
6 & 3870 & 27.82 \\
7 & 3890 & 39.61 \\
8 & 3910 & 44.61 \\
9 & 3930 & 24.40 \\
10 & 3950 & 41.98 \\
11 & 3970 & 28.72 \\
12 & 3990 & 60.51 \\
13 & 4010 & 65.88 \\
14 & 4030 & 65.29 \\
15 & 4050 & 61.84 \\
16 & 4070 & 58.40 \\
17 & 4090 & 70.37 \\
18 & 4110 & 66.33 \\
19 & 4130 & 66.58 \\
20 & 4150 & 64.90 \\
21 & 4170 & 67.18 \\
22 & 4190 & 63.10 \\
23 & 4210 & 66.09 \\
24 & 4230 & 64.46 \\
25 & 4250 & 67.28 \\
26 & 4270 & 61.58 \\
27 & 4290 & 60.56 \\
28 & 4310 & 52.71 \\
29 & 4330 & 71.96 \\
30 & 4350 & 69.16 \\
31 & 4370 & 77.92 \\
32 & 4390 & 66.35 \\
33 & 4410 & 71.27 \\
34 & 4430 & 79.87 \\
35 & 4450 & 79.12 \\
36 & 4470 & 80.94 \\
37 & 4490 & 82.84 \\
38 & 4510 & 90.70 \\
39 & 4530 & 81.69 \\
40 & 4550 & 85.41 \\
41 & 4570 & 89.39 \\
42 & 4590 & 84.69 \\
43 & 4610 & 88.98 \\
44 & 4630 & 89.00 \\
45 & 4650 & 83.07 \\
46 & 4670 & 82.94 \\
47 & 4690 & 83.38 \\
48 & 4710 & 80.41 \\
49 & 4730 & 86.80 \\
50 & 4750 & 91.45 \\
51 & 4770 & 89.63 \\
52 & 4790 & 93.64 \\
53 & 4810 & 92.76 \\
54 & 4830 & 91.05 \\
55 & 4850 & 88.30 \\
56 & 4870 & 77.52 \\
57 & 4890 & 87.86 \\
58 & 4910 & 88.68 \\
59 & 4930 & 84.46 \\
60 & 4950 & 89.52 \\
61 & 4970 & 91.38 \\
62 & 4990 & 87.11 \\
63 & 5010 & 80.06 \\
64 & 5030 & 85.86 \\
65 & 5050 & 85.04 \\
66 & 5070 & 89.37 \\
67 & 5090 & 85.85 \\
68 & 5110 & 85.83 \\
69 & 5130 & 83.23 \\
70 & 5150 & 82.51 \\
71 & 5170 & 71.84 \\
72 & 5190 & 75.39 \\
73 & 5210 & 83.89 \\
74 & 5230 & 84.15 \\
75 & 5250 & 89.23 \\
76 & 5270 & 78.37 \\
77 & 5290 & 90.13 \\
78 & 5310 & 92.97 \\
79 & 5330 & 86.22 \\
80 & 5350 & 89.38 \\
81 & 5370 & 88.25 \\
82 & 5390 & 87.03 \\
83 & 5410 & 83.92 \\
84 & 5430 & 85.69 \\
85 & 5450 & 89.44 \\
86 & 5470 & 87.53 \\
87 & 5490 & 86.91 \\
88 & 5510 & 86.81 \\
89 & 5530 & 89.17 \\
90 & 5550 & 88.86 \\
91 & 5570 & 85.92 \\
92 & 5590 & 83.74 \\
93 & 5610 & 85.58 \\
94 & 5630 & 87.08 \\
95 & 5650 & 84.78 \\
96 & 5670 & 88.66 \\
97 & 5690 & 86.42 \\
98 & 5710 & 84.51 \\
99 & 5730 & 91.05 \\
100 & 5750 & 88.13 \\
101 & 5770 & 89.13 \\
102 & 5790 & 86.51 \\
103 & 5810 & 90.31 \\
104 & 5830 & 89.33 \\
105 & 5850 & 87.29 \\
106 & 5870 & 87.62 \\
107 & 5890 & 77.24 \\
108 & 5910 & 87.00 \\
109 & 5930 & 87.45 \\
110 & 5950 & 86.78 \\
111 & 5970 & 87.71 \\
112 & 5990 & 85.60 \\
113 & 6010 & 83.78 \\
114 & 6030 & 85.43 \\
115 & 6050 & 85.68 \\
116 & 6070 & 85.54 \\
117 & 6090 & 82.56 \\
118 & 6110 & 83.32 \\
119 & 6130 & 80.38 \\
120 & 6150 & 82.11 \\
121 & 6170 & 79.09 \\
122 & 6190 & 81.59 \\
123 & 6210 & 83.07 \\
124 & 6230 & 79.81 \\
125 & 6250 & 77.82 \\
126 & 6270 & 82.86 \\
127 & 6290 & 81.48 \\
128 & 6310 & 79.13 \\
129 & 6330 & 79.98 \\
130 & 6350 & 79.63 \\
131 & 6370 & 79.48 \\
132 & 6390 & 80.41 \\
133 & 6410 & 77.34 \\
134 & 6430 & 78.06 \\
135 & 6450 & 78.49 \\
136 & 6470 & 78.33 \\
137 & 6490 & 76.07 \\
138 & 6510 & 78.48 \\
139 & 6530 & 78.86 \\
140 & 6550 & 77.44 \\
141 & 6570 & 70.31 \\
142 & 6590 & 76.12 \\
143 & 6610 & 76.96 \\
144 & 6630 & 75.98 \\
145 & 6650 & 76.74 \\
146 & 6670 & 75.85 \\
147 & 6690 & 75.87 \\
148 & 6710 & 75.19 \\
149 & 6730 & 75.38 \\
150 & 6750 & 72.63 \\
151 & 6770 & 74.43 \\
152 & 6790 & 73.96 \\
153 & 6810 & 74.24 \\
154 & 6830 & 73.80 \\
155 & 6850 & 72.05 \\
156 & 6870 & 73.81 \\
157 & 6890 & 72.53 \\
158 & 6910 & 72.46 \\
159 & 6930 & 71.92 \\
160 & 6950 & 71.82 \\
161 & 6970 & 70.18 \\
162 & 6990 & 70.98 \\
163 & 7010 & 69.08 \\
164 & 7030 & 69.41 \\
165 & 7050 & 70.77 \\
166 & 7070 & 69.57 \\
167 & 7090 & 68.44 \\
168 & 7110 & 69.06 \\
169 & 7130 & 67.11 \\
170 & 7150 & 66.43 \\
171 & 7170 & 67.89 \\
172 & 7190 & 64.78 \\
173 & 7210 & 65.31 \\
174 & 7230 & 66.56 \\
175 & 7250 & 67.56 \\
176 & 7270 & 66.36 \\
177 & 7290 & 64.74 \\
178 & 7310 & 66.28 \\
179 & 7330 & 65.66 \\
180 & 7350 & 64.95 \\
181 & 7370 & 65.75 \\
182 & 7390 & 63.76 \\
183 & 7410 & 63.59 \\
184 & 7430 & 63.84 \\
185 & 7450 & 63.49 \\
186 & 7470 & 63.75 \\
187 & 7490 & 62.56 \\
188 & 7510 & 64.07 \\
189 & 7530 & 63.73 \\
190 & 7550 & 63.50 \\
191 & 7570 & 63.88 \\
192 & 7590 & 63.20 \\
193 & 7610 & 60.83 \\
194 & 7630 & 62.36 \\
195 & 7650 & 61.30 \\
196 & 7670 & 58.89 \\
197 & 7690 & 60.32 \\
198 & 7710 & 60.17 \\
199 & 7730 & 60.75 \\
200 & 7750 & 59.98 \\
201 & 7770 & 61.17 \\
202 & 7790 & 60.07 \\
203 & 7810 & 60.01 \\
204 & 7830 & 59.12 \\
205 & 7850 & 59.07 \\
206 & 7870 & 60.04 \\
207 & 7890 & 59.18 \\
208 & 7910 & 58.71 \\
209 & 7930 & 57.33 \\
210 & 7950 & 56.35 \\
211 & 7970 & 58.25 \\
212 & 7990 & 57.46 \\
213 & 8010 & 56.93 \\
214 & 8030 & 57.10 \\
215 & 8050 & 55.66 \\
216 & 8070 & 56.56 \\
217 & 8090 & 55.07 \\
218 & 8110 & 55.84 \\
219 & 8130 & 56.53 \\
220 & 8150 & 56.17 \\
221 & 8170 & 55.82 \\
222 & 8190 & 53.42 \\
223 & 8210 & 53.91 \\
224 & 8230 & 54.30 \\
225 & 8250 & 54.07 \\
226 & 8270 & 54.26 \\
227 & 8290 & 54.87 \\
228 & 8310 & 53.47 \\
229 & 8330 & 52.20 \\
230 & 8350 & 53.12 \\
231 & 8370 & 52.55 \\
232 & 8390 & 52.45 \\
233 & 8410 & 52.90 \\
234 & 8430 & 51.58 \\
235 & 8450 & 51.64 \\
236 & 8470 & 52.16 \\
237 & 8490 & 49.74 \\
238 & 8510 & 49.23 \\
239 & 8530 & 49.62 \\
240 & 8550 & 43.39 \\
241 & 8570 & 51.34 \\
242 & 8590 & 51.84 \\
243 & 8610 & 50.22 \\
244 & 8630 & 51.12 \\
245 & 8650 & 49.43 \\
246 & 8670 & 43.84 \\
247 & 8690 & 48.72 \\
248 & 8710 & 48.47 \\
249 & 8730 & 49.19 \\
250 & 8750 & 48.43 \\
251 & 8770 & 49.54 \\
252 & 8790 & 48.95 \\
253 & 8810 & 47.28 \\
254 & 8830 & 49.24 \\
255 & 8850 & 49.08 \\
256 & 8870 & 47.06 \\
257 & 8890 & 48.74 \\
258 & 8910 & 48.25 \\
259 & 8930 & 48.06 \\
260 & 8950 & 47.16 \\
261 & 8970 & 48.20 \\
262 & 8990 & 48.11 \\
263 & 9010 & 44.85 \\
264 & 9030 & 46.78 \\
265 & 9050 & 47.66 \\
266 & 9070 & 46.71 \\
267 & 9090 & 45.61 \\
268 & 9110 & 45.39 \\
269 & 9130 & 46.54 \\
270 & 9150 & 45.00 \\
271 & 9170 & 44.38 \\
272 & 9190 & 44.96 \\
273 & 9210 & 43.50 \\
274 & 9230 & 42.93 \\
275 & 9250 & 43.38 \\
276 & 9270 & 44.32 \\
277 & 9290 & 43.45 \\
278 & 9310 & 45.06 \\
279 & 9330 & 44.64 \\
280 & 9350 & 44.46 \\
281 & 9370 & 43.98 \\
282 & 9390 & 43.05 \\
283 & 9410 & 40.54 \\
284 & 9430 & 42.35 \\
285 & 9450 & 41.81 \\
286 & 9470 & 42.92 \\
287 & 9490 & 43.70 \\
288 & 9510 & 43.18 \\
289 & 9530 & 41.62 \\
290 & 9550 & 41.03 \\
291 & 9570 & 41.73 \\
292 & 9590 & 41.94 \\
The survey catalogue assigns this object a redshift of 0.00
